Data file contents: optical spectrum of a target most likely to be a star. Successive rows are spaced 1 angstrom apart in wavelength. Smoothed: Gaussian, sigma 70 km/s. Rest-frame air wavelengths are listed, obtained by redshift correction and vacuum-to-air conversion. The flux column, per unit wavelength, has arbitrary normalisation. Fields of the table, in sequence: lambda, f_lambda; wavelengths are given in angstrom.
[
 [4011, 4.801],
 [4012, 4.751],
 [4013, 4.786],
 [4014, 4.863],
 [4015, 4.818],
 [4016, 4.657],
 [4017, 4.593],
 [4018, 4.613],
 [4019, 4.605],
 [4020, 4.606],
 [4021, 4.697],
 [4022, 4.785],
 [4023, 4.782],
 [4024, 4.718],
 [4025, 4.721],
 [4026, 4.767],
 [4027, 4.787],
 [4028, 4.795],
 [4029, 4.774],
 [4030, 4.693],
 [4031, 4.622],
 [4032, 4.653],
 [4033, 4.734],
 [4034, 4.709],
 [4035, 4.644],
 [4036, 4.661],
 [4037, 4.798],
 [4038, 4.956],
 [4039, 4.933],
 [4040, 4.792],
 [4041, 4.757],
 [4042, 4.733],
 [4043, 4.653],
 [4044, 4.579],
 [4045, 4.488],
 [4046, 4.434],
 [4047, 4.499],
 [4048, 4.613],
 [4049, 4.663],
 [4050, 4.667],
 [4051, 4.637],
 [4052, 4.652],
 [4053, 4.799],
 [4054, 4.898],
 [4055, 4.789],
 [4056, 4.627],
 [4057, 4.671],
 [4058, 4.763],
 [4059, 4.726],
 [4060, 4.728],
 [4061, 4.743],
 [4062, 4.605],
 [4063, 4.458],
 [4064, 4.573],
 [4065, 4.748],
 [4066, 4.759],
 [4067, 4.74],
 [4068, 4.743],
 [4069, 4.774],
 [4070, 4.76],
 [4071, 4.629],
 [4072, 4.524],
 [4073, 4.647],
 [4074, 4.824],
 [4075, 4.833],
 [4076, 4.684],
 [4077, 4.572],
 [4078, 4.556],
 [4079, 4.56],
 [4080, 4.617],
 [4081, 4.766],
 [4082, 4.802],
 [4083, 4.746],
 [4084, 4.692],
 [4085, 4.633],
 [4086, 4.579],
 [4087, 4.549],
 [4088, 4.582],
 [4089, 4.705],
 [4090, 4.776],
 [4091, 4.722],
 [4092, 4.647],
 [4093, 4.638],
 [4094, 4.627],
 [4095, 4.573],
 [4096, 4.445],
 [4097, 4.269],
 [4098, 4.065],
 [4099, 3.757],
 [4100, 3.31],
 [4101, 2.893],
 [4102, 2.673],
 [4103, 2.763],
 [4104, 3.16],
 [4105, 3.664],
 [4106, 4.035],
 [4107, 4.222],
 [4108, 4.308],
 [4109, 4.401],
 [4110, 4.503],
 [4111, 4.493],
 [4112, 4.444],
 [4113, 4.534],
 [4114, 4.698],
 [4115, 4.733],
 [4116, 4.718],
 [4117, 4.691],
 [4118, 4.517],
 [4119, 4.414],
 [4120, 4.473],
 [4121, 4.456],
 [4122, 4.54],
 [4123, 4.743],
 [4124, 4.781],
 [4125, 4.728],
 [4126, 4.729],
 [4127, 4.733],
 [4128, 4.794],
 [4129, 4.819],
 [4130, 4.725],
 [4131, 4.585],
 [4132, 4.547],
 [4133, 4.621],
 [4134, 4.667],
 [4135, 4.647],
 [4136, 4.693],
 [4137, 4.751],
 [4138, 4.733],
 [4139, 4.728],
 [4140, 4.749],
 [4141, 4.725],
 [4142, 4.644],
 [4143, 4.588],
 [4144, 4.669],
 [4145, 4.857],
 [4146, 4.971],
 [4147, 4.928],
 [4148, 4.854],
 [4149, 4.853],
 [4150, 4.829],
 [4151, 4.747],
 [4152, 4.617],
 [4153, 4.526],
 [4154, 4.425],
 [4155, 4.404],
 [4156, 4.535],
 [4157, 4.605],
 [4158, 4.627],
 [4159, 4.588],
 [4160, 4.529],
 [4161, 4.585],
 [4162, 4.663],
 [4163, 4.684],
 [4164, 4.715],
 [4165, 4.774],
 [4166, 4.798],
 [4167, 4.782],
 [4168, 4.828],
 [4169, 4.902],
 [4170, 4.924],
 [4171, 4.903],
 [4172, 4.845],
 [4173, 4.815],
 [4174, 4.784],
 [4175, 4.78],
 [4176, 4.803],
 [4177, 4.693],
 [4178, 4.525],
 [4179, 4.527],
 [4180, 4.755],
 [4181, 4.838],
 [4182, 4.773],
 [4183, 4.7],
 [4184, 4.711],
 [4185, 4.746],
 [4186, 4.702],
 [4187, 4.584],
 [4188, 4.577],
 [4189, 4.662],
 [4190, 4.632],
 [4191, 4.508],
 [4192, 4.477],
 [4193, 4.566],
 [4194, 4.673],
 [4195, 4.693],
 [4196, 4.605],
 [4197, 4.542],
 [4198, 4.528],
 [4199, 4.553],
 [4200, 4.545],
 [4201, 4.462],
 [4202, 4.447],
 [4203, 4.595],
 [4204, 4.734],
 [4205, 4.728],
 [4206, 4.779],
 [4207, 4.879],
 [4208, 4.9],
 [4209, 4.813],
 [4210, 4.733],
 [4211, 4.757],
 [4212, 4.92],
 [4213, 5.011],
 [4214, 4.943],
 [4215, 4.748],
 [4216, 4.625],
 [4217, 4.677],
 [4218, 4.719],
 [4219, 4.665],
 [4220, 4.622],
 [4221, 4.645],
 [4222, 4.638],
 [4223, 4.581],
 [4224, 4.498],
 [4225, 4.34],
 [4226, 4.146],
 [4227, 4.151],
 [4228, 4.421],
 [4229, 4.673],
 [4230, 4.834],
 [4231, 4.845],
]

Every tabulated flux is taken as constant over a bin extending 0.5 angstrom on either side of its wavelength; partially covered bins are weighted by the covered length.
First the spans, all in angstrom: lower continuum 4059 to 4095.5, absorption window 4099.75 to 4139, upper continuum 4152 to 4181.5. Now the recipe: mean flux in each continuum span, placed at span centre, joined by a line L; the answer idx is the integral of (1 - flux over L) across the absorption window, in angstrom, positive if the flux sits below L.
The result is 2.6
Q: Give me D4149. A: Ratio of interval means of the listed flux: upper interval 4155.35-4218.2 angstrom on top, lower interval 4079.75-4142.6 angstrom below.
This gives 1.06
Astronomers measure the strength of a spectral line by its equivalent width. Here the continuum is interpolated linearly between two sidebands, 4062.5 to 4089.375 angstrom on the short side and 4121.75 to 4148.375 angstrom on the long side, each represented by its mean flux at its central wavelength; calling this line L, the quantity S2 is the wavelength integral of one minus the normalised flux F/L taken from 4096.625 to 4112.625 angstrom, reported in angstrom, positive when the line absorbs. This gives 3.0 angstrom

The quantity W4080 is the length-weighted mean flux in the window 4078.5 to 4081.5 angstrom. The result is 4.65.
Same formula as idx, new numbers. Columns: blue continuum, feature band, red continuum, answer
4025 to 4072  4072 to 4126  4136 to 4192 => 3.5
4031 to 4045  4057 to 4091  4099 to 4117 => -2.6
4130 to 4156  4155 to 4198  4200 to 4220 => 0.3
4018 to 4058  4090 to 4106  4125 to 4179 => 2.7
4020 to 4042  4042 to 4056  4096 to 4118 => -0.2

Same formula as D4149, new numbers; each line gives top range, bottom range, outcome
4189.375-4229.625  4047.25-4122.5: 1.03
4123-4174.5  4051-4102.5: 1.04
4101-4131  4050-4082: 0.93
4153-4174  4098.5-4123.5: 1.14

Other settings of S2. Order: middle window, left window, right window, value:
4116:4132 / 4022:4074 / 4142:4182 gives 0.2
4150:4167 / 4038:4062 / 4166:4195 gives 0.3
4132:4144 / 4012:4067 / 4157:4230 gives 0.0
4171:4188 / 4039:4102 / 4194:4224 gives -0.2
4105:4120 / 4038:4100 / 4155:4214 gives 0.7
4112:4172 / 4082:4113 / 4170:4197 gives -3.1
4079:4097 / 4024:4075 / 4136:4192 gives 0.2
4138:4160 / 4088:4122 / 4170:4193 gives -0.9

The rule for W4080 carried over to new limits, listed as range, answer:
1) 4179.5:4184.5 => 4.76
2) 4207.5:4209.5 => 4.86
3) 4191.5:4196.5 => 4.6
